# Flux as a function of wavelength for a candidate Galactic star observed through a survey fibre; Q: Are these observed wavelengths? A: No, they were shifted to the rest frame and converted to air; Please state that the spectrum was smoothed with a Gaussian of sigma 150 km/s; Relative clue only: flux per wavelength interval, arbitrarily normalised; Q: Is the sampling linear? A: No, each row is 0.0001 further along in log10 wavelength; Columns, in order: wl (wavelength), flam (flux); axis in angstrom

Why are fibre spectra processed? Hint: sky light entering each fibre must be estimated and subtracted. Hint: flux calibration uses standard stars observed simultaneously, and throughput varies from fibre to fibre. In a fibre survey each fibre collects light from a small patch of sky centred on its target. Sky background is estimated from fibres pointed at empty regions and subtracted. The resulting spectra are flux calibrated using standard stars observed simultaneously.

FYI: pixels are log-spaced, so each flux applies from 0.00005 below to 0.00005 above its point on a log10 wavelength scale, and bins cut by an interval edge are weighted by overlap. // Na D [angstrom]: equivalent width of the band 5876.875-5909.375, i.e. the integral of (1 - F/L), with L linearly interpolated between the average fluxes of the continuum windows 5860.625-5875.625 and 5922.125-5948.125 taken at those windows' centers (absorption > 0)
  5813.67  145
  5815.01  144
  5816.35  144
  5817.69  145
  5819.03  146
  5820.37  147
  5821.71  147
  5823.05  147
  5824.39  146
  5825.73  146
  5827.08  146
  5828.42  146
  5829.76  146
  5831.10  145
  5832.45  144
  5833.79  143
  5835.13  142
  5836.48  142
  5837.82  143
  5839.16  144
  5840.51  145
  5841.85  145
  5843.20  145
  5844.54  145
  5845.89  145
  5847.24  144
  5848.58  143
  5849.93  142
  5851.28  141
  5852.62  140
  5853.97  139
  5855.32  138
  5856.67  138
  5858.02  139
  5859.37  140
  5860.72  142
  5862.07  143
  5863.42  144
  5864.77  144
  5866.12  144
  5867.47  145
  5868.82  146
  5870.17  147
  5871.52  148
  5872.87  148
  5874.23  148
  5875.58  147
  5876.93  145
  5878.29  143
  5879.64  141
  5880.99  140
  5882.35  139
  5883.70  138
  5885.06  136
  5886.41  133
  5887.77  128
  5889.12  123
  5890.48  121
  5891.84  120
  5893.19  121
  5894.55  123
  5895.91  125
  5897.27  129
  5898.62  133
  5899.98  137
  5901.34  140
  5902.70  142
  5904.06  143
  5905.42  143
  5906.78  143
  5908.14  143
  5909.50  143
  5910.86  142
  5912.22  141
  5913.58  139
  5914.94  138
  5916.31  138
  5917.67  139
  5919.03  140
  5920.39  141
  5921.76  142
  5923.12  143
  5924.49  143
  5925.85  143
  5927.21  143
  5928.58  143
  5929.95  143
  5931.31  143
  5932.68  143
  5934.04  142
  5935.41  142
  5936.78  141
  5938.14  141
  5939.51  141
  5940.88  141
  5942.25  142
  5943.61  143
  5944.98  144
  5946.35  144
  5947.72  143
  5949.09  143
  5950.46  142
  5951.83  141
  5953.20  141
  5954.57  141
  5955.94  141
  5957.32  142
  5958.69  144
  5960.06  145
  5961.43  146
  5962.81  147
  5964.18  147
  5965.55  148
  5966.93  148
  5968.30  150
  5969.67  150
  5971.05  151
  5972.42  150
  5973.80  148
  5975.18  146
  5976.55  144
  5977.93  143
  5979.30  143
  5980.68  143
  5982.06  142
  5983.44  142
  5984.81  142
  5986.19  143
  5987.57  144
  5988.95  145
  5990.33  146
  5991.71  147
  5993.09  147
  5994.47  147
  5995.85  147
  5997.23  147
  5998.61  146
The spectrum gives 2.2 angstrom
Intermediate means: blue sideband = 146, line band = 134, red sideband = 143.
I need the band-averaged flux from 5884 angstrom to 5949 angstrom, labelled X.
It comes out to 138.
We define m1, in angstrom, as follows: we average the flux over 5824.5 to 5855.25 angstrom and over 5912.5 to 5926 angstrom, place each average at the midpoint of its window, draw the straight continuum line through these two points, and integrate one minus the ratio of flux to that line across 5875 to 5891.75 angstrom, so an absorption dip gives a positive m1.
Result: 0.8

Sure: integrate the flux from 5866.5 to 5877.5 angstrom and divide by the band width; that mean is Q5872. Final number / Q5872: 147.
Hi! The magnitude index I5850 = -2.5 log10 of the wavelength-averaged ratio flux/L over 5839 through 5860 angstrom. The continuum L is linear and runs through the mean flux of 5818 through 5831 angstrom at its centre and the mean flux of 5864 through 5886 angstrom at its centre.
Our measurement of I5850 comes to 0.023 mag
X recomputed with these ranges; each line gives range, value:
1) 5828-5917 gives 140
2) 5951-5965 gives 144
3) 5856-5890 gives 141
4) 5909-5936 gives 142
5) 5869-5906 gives 136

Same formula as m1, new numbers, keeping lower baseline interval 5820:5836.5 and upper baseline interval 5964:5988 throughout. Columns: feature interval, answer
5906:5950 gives 1.1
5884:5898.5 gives 1.9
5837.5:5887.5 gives 1.0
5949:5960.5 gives 0.3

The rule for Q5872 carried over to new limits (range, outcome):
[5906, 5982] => 143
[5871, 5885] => 143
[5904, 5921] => 141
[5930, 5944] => 142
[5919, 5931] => 142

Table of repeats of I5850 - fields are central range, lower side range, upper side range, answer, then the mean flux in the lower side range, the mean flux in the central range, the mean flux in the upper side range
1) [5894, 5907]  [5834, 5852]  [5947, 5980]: 0.067 mag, 144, 136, 145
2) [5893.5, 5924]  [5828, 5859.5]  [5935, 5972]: 0.040 mag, 143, 138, 144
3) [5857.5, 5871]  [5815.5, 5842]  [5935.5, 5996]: 0.009 mag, 145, 144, 144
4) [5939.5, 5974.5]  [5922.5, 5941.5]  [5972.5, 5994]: -0.011 mag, 142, 145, 144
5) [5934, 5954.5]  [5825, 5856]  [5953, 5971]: 0.025 mag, 143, 142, 146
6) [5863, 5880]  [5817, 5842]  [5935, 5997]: -0.005 mag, 145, 146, 144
